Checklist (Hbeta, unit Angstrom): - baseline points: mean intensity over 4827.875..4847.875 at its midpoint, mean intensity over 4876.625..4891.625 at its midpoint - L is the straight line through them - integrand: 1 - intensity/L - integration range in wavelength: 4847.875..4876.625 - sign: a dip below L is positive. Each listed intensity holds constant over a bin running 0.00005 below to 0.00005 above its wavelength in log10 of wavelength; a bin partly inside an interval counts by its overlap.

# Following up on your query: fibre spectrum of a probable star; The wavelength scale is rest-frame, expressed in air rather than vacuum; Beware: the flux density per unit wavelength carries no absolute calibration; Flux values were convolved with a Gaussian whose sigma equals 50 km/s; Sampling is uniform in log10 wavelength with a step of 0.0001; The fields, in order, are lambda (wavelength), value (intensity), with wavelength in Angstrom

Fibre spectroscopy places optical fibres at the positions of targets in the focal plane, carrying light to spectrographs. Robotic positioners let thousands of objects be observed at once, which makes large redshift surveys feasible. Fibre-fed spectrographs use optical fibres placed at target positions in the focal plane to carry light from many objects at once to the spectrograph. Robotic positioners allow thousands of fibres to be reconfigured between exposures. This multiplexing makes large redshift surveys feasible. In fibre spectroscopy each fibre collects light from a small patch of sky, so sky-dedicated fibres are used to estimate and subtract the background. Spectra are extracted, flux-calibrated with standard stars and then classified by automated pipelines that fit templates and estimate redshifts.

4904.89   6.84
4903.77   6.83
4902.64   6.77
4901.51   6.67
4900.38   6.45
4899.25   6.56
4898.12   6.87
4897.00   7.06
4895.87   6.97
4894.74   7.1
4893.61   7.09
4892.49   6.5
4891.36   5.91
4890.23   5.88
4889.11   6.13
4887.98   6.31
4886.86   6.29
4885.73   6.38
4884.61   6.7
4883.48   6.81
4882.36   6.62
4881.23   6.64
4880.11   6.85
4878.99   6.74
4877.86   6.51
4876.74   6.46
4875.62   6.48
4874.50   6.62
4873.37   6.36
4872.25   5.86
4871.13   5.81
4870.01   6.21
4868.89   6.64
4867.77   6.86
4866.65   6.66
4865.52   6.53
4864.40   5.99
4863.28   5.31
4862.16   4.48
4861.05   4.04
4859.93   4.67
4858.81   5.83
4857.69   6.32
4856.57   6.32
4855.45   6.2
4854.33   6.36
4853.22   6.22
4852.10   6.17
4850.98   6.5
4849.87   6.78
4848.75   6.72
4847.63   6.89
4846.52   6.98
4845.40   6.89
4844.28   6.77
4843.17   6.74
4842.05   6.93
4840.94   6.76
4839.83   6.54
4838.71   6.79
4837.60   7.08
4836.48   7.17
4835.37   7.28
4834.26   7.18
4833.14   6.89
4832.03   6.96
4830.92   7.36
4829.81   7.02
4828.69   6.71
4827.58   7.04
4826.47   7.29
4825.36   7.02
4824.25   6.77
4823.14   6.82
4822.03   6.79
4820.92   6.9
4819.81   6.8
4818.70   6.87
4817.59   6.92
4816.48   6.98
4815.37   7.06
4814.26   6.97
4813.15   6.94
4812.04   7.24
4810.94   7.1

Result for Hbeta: 2.5 Angstrom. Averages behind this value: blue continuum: 6.94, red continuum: 6.45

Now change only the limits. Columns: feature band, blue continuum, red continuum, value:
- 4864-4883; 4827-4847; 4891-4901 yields 1.0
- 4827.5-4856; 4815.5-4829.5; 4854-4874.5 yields -1.5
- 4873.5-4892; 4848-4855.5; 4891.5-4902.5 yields 0.6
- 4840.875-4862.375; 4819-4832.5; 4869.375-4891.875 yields 1.4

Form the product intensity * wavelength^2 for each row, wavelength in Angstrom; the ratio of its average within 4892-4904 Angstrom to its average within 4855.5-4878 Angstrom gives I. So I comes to 1.15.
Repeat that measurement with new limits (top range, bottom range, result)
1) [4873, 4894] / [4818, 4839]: 0.95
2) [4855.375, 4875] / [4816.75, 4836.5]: 0.86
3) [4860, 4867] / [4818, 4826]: 0.80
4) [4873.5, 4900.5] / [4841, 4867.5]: 1.08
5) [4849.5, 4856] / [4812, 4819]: 0.93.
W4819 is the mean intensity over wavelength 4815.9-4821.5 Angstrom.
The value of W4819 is 6.89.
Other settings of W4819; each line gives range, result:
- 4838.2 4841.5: 6.7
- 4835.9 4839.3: 7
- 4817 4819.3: 6.89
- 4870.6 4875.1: 6.17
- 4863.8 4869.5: 6.52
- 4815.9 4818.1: 6.95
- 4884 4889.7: 6.36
